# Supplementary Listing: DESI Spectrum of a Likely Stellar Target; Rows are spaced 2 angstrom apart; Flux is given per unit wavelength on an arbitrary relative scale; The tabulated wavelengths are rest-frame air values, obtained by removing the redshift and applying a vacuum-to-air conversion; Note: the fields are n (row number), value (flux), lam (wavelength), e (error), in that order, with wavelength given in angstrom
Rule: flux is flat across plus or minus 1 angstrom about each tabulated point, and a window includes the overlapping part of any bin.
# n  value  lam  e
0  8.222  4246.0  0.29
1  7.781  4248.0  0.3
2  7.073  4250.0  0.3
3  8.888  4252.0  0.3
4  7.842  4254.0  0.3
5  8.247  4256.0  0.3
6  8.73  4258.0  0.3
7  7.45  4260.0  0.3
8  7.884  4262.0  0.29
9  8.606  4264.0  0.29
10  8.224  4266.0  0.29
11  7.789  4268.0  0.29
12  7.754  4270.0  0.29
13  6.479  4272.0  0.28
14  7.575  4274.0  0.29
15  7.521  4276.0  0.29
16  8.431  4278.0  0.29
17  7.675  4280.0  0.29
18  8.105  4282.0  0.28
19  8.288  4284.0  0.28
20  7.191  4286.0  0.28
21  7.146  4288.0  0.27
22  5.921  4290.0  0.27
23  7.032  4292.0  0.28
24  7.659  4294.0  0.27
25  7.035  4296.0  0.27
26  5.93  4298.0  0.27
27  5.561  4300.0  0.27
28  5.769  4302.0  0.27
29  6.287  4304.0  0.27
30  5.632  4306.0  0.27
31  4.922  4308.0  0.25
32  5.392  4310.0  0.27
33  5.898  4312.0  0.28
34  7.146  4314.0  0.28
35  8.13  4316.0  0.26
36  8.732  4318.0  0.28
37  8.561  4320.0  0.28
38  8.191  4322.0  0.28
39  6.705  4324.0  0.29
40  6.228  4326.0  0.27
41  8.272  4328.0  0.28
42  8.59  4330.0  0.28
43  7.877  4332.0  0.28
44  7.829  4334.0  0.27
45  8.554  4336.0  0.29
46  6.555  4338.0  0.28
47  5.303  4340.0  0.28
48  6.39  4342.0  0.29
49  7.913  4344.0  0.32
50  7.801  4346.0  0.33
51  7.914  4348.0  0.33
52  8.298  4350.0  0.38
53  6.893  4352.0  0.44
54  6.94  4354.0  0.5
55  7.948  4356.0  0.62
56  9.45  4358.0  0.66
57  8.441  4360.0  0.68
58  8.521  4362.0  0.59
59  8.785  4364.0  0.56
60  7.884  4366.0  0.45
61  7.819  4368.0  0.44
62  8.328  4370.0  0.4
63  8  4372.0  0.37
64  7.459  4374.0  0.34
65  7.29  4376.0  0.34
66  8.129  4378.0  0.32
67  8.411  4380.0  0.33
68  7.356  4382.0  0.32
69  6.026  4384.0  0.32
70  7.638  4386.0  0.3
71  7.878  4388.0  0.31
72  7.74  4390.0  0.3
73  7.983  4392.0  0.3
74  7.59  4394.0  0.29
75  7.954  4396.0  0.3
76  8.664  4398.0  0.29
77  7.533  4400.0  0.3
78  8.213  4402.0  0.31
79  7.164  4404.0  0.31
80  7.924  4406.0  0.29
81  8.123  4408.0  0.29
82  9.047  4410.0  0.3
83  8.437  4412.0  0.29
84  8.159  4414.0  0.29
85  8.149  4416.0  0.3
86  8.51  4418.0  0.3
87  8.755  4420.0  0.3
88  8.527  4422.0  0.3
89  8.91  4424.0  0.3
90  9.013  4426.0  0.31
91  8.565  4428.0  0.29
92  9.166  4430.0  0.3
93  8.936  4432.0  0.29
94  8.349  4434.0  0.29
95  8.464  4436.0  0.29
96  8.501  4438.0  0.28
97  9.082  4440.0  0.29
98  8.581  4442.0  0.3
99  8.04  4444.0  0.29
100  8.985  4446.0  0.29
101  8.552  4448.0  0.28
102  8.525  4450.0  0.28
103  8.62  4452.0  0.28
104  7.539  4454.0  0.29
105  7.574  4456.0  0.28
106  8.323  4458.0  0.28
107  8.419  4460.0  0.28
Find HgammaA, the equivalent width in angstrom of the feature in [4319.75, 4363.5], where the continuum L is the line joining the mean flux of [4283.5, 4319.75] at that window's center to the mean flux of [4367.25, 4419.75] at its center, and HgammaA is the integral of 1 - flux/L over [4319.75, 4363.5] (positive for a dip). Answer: -2.9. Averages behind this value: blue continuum 6.67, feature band 7.69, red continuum 7.92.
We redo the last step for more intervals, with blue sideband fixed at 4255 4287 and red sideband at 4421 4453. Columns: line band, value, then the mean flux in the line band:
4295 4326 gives 5.5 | 6.65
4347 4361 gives 0.5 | 7.98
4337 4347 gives 1.7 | 6.79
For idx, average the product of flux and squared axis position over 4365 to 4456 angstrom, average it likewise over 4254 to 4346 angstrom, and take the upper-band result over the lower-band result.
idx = 1.18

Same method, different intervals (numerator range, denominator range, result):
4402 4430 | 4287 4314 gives 1.43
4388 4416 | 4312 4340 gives 1.09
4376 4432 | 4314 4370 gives 1.07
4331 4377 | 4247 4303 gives 1.07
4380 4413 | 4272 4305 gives 1.17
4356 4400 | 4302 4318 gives 1.30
